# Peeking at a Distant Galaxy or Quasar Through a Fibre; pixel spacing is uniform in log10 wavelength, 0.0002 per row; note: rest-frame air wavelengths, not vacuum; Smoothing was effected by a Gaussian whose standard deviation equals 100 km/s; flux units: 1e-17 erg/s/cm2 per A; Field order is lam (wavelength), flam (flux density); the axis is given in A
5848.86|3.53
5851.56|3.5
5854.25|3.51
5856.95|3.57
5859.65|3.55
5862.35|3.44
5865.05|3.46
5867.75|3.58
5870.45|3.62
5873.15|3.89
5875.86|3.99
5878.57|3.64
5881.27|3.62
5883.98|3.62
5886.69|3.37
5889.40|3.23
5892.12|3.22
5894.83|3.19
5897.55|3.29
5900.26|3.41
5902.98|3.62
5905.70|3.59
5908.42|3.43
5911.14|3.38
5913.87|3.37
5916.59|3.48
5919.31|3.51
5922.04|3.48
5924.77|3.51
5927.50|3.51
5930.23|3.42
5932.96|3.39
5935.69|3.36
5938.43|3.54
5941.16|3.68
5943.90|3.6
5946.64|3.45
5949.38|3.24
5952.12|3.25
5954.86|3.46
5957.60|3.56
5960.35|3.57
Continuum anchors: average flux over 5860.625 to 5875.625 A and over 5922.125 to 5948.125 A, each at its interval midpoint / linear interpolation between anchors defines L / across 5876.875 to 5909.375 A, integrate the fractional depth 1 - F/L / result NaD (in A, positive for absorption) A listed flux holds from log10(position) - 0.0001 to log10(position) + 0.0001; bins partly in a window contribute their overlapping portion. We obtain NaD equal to 1.23 A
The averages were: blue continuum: 3.63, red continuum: 3.49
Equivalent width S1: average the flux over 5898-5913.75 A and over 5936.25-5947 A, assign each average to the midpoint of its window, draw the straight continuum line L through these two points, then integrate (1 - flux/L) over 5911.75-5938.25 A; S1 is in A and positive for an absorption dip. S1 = 0.50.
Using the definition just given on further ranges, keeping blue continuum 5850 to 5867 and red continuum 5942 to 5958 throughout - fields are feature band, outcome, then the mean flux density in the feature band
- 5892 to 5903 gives 0.5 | 3.33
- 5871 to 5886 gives -1.0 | 3.73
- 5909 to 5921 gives 0.1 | 3.44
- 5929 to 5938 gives 0.1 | 3.4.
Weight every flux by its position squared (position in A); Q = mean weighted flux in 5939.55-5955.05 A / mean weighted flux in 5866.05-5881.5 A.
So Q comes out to 0.95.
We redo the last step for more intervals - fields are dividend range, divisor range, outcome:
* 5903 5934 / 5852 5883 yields 0.97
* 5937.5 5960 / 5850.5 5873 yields 1.01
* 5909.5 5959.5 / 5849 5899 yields 1.00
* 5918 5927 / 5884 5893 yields 1.06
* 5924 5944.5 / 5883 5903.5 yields 1.06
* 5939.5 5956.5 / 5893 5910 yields 1.03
